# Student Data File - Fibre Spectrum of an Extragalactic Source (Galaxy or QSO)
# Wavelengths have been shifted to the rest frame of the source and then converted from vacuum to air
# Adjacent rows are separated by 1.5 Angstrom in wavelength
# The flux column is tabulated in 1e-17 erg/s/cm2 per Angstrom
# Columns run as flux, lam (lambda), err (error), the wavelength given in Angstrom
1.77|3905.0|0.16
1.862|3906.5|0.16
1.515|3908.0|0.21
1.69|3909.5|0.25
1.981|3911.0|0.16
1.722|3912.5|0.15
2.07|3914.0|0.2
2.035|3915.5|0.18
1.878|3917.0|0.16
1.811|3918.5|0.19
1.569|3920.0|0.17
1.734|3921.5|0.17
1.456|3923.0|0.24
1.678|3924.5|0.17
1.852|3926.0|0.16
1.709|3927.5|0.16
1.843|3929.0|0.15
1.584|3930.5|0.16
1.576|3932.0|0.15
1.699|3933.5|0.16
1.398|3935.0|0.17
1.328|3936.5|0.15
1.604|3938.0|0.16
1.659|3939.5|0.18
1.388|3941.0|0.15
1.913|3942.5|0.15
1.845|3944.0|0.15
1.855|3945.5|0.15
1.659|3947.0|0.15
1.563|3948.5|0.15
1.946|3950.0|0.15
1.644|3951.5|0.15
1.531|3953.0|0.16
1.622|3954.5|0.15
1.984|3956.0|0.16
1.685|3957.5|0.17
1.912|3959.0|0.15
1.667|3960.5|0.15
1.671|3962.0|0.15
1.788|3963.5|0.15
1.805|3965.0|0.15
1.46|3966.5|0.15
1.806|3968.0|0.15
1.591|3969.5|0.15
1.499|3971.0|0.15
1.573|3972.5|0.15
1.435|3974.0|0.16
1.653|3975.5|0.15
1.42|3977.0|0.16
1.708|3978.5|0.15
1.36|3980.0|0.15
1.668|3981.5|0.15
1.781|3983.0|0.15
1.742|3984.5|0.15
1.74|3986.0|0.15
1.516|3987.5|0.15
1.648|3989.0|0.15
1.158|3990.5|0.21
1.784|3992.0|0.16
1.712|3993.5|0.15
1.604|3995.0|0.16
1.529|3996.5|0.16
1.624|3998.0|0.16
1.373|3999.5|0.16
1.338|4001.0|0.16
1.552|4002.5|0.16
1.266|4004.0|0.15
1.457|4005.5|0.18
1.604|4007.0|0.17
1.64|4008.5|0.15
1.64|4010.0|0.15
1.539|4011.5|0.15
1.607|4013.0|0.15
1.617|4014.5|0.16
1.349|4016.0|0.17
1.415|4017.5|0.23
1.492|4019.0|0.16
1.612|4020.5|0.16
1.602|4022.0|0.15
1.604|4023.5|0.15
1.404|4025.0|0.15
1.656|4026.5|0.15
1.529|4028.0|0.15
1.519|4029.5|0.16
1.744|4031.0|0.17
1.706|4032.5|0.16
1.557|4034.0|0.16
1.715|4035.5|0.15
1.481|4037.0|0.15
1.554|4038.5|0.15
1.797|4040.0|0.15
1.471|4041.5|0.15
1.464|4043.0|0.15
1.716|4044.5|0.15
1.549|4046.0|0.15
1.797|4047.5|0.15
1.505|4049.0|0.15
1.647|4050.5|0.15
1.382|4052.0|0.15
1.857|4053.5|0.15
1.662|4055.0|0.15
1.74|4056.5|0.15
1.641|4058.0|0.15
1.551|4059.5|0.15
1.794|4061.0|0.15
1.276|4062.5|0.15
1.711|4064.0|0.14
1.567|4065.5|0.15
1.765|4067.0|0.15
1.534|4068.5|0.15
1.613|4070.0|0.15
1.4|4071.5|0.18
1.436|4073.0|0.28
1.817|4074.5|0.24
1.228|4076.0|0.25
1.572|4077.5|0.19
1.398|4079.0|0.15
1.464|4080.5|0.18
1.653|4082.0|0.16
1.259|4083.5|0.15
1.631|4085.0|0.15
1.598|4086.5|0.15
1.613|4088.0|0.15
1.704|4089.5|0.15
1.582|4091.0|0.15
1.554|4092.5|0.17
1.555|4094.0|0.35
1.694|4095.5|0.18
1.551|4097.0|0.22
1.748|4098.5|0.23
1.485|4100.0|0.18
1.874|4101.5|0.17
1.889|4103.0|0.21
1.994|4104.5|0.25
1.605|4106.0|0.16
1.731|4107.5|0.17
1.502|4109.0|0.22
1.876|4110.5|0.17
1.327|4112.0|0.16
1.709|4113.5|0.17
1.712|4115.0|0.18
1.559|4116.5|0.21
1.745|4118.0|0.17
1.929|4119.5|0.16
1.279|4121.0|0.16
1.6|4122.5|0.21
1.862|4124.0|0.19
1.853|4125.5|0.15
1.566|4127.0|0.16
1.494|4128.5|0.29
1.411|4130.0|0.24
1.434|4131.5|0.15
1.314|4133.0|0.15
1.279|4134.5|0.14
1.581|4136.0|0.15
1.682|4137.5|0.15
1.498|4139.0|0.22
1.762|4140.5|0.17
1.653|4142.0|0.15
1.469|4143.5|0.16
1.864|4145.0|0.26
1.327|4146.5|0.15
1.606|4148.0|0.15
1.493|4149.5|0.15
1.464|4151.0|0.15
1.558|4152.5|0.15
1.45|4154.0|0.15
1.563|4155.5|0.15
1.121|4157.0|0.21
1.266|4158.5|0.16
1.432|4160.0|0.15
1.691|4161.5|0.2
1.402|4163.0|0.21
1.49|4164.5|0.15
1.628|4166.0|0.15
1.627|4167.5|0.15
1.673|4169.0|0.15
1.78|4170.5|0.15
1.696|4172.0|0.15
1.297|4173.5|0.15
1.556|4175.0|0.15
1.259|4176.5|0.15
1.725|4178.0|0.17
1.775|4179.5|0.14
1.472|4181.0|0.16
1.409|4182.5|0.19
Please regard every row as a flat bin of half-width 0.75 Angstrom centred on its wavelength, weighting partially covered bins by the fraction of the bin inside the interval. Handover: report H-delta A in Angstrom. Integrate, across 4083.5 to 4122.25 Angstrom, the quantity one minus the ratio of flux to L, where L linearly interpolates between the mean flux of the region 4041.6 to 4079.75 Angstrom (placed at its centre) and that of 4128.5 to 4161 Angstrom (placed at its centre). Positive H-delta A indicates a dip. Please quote -2.88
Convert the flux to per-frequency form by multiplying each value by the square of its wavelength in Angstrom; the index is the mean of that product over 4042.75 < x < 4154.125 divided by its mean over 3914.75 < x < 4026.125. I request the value 1.05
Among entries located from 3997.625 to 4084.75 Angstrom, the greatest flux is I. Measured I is 1.857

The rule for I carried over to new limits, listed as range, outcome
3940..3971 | 1.984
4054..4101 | 1.817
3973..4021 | 1.784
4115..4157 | 1.929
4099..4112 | 1.994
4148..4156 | 1.606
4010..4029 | 1.656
